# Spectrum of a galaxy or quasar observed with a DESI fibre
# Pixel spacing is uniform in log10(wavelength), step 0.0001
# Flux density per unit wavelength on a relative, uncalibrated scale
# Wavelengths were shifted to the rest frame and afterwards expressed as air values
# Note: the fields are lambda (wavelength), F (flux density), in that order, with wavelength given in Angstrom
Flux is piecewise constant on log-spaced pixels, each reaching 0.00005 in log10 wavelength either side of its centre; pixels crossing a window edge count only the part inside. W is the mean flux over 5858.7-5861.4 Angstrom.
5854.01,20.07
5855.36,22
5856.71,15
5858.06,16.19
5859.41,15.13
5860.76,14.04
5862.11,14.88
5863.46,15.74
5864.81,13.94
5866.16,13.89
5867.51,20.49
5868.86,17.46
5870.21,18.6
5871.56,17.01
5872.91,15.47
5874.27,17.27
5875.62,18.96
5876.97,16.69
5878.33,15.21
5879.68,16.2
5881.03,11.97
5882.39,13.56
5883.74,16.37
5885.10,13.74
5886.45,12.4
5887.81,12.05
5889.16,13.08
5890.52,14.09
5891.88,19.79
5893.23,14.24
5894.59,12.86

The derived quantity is 14.6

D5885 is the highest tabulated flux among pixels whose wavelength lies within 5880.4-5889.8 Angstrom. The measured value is 16.37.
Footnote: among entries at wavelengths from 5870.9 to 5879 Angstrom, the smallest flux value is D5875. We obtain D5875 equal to 15.21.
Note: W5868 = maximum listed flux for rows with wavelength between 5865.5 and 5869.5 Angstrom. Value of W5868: 20.49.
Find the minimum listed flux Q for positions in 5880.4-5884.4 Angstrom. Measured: 11.97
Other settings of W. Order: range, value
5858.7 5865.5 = 14.7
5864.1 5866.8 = 13.9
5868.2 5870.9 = 18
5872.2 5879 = 16.7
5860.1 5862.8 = 14.5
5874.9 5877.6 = 17.9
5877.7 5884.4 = 14.7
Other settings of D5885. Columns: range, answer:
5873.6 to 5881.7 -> 18.96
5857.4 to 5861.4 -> 16.19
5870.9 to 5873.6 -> 17.01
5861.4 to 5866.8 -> 15.74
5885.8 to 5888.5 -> 12.4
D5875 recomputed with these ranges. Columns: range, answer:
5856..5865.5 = 13.94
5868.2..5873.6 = 15.47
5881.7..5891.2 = 12.05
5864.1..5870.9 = 13.89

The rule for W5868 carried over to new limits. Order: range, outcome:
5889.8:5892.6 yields 19.79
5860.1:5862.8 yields 14.88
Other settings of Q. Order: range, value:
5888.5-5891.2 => 13.08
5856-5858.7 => 15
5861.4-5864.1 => 14.88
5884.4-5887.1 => 12.4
